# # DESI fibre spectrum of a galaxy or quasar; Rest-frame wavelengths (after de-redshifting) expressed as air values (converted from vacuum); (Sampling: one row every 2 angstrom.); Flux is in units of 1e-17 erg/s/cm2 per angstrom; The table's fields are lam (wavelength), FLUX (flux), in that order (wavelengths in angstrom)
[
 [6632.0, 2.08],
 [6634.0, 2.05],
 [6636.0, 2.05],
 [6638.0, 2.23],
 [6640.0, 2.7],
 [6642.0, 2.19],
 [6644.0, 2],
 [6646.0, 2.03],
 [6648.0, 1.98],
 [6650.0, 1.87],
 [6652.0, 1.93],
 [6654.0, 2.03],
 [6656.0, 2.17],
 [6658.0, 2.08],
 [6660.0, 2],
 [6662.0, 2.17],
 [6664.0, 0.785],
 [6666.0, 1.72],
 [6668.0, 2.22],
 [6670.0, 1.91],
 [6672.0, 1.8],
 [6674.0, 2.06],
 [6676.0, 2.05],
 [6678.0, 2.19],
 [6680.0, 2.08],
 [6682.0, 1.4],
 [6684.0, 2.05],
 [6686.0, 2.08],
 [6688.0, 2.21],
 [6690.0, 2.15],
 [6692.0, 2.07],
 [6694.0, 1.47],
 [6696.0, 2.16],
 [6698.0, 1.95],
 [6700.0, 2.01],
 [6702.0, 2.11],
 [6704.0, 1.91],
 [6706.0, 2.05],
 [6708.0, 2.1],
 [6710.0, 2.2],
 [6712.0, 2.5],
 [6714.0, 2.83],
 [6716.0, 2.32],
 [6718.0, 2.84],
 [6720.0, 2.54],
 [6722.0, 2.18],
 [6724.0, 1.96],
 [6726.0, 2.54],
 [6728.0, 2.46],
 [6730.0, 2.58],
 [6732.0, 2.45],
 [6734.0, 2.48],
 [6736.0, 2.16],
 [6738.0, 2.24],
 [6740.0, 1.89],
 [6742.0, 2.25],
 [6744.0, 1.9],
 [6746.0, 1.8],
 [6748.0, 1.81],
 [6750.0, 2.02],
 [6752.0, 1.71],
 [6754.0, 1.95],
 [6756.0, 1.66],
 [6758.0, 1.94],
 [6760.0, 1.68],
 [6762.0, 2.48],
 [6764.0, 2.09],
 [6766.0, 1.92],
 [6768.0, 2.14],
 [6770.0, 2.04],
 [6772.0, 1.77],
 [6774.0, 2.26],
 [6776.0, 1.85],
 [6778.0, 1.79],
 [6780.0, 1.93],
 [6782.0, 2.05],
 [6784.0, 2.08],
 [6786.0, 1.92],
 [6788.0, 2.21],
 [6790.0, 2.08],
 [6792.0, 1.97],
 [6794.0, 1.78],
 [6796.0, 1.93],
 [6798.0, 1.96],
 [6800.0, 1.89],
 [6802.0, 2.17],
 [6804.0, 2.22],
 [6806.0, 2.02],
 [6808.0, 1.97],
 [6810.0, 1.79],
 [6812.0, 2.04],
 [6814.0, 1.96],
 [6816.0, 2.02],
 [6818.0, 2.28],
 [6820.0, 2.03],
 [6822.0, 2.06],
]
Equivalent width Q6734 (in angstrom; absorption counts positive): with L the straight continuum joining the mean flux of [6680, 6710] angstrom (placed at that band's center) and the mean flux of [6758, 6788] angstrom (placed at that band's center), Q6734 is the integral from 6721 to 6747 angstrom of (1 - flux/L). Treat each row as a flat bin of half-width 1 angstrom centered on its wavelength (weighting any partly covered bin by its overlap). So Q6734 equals -2.9 angstrom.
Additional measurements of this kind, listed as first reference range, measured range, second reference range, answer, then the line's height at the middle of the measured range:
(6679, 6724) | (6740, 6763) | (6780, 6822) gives 1.70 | 2.08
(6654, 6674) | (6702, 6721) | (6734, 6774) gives -3.99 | 1.94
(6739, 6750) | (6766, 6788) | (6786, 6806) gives -0.02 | 1.99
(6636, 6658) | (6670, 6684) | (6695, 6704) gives 0.90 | 2.07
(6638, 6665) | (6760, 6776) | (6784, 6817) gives -0.47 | 2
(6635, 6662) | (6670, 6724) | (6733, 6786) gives -1.78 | 2.05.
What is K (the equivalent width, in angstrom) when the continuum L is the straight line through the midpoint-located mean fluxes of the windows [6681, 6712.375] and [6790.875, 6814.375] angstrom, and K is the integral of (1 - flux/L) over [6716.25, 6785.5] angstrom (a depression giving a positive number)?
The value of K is -3.7 angstrom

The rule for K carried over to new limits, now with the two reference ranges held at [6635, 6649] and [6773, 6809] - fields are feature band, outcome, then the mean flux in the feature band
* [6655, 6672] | 2.1 angstrom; 1.88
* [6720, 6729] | -1.0 angstrom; 2.31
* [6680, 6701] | 1.5 angstrom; 1.96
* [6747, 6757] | 1.1 angstrom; 1.83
